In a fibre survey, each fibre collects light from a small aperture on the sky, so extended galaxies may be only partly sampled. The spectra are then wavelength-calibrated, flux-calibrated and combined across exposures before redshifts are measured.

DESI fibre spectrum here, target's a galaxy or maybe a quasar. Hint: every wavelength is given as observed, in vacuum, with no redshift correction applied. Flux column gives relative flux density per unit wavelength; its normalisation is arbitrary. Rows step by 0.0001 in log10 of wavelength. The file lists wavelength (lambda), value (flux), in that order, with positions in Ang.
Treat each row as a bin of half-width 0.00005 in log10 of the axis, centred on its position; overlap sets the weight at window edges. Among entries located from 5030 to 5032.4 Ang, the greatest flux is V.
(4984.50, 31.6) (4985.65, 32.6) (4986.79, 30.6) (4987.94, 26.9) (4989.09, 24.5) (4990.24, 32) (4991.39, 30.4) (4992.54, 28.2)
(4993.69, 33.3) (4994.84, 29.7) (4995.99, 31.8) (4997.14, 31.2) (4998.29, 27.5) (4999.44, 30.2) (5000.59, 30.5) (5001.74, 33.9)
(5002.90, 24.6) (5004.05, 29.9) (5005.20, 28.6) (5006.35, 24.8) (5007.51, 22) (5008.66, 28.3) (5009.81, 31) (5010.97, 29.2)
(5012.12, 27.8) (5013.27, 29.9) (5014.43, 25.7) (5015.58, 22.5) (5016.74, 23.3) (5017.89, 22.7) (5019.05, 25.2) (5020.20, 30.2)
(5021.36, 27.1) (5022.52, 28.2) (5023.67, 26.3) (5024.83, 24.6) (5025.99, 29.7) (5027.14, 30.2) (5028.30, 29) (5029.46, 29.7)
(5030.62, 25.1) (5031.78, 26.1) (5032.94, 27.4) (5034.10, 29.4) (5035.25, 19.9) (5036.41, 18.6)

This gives 26.1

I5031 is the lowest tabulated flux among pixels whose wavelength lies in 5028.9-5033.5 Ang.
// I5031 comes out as 25.1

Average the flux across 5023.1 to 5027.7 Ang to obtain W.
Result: 27.7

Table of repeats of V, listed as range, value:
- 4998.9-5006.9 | 33.9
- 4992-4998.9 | 33.3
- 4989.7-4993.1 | 32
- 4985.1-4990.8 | 32.6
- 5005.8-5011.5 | 31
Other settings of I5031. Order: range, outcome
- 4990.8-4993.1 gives 28.2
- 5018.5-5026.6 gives 24.6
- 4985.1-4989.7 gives 24.5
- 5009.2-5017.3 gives 22.5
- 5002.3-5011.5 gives 22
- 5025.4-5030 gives 29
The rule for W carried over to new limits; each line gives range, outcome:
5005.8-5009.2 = 25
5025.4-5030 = 29.6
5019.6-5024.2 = 28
